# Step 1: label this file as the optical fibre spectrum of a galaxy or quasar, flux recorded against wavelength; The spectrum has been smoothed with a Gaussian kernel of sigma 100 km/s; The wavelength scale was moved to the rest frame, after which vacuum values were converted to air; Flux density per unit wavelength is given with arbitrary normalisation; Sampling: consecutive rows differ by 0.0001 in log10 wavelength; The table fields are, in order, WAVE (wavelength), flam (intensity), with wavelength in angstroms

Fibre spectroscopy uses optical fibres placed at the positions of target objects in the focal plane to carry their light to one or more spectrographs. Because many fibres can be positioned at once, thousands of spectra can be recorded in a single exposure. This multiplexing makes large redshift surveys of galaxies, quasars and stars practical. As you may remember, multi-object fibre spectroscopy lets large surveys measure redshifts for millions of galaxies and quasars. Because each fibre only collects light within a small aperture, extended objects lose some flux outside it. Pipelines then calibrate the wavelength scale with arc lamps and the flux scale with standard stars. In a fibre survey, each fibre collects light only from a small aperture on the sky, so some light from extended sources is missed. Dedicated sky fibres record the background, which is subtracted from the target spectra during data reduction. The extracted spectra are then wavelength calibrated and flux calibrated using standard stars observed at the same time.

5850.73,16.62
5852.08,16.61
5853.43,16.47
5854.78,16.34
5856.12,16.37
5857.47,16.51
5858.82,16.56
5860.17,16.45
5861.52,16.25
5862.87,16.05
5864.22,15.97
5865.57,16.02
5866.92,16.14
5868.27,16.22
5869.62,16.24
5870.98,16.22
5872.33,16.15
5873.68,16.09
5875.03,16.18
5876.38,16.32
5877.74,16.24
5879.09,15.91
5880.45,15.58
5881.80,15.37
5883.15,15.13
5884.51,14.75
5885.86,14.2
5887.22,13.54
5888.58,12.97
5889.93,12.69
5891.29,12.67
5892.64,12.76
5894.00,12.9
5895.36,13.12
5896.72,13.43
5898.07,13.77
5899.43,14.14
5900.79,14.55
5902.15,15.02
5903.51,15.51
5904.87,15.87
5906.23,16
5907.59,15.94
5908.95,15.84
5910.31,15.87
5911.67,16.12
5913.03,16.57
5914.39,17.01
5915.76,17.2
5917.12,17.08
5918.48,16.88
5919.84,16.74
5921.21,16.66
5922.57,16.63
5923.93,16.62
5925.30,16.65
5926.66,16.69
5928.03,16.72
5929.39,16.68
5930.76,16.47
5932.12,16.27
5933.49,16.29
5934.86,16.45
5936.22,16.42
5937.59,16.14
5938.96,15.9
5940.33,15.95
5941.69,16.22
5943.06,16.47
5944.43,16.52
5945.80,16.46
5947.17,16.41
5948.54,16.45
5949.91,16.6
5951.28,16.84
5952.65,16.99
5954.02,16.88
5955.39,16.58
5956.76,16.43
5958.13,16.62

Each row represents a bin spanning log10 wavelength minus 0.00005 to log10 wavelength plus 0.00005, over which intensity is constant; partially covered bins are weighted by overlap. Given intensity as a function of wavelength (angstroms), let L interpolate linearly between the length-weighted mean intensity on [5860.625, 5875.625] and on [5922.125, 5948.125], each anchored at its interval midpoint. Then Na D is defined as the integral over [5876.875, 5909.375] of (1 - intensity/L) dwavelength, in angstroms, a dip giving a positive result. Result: 3.5 angstroms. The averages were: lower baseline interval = 16.1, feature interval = 14.5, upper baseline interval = 16.4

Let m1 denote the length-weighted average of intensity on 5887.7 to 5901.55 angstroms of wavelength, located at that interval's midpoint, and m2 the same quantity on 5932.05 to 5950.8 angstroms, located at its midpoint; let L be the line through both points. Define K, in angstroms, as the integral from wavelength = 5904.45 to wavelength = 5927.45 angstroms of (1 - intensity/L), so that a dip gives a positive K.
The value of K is -2.8 angstroms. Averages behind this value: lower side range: 13.3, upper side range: 16.3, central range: 16.5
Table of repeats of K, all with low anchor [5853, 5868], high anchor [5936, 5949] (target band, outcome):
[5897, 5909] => 0.9 angstroms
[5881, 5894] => 2.0 angstroms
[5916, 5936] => -0.4 angstroms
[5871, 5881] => 0.1 angstroms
